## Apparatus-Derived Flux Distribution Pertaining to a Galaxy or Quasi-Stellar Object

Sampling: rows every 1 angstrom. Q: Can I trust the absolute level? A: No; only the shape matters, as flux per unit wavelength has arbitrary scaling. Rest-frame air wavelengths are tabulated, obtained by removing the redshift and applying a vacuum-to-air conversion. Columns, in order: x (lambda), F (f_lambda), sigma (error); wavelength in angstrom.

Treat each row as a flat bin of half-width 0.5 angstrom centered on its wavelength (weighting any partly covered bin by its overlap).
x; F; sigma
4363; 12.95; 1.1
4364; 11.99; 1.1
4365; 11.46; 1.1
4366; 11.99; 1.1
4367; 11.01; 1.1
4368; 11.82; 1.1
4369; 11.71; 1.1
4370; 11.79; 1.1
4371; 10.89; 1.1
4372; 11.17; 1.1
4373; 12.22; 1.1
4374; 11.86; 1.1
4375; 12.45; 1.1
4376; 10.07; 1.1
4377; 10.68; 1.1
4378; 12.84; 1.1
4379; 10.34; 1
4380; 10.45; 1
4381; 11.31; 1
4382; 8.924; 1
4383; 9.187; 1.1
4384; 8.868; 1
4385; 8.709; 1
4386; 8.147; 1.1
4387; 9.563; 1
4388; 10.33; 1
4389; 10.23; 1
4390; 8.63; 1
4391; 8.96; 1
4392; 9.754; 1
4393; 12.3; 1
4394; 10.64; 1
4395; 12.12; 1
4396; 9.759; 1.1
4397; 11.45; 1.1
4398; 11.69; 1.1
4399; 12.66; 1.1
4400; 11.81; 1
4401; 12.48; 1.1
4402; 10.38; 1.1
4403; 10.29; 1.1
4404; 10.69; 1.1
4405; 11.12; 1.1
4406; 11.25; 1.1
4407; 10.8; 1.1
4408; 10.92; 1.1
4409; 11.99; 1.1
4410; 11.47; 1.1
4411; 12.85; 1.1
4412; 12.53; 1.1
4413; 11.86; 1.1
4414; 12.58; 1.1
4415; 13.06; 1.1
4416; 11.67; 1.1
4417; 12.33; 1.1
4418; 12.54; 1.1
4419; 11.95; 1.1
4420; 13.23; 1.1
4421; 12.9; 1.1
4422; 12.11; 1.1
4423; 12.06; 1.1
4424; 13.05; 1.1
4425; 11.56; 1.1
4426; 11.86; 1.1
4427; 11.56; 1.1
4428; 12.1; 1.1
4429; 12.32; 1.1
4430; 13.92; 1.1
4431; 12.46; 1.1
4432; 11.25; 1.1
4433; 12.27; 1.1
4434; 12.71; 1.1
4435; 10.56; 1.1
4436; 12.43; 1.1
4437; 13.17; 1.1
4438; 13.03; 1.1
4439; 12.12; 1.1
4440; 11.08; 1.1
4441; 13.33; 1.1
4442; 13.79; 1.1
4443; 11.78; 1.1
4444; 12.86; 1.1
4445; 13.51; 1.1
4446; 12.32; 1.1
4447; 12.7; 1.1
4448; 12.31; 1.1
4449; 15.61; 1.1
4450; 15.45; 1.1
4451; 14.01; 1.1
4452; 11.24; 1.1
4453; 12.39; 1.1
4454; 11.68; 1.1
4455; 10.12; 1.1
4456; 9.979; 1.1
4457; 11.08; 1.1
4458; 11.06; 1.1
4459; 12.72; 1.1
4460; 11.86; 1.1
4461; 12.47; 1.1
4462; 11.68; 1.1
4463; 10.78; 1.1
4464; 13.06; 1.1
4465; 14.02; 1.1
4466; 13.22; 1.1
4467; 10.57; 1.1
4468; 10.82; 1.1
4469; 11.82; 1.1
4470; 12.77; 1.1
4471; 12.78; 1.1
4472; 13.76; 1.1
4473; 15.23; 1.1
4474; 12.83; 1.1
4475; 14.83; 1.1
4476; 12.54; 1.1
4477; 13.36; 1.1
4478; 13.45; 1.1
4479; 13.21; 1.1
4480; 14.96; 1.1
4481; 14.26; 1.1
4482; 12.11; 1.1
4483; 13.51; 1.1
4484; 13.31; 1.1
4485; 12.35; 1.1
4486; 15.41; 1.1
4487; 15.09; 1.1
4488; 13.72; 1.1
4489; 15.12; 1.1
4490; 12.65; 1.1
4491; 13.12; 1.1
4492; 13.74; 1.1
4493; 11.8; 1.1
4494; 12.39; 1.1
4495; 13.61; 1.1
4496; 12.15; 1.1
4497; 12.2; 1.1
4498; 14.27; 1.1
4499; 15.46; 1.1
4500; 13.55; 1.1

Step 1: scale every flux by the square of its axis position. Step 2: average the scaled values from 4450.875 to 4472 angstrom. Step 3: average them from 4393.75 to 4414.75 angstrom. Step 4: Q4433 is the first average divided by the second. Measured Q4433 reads 1.06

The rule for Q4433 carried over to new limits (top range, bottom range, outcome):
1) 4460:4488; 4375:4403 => 1.30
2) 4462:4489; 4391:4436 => 1.15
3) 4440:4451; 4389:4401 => 1.24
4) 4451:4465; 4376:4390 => 1.22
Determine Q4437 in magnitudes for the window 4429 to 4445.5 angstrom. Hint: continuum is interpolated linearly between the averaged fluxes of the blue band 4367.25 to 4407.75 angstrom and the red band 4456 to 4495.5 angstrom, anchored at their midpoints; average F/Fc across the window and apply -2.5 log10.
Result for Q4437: -0.05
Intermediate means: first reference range 10.8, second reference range 13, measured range 12.5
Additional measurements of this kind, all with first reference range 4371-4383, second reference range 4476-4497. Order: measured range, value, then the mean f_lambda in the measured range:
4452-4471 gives 0.09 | 11.8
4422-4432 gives -0.01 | 12.3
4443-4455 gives -0.03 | 12.9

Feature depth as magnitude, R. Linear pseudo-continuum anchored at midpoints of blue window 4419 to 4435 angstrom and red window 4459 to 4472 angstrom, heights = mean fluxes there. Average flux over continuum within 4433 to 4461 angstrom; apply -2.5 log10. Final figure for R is -0.01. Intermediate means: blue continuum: 12.3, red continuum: 12.2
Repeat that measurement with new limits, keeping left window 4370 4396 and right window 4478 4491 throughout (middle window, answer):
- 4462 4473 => 0.06 mag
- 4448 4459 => 0.04 mag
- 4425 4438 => -0.02 mag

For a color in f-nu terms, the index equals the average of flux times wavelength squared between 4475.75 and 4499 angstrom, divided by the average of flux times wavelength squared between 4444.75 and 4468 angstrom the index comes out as 1.1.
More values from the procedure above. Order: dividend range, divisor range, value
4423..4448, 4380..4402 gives 1.22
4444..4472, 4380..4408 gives 1.21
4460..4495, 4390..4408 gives 1.24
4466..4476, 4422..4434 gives 1.07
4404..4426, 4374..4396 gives 1.19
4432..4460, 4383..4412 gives 1.18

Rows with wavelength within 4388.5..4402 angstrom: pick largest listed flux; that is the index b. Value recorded 12.66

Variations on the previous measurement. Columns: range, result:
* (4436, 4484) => 15.61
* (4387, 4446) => 13.92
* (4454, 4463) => 12.72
